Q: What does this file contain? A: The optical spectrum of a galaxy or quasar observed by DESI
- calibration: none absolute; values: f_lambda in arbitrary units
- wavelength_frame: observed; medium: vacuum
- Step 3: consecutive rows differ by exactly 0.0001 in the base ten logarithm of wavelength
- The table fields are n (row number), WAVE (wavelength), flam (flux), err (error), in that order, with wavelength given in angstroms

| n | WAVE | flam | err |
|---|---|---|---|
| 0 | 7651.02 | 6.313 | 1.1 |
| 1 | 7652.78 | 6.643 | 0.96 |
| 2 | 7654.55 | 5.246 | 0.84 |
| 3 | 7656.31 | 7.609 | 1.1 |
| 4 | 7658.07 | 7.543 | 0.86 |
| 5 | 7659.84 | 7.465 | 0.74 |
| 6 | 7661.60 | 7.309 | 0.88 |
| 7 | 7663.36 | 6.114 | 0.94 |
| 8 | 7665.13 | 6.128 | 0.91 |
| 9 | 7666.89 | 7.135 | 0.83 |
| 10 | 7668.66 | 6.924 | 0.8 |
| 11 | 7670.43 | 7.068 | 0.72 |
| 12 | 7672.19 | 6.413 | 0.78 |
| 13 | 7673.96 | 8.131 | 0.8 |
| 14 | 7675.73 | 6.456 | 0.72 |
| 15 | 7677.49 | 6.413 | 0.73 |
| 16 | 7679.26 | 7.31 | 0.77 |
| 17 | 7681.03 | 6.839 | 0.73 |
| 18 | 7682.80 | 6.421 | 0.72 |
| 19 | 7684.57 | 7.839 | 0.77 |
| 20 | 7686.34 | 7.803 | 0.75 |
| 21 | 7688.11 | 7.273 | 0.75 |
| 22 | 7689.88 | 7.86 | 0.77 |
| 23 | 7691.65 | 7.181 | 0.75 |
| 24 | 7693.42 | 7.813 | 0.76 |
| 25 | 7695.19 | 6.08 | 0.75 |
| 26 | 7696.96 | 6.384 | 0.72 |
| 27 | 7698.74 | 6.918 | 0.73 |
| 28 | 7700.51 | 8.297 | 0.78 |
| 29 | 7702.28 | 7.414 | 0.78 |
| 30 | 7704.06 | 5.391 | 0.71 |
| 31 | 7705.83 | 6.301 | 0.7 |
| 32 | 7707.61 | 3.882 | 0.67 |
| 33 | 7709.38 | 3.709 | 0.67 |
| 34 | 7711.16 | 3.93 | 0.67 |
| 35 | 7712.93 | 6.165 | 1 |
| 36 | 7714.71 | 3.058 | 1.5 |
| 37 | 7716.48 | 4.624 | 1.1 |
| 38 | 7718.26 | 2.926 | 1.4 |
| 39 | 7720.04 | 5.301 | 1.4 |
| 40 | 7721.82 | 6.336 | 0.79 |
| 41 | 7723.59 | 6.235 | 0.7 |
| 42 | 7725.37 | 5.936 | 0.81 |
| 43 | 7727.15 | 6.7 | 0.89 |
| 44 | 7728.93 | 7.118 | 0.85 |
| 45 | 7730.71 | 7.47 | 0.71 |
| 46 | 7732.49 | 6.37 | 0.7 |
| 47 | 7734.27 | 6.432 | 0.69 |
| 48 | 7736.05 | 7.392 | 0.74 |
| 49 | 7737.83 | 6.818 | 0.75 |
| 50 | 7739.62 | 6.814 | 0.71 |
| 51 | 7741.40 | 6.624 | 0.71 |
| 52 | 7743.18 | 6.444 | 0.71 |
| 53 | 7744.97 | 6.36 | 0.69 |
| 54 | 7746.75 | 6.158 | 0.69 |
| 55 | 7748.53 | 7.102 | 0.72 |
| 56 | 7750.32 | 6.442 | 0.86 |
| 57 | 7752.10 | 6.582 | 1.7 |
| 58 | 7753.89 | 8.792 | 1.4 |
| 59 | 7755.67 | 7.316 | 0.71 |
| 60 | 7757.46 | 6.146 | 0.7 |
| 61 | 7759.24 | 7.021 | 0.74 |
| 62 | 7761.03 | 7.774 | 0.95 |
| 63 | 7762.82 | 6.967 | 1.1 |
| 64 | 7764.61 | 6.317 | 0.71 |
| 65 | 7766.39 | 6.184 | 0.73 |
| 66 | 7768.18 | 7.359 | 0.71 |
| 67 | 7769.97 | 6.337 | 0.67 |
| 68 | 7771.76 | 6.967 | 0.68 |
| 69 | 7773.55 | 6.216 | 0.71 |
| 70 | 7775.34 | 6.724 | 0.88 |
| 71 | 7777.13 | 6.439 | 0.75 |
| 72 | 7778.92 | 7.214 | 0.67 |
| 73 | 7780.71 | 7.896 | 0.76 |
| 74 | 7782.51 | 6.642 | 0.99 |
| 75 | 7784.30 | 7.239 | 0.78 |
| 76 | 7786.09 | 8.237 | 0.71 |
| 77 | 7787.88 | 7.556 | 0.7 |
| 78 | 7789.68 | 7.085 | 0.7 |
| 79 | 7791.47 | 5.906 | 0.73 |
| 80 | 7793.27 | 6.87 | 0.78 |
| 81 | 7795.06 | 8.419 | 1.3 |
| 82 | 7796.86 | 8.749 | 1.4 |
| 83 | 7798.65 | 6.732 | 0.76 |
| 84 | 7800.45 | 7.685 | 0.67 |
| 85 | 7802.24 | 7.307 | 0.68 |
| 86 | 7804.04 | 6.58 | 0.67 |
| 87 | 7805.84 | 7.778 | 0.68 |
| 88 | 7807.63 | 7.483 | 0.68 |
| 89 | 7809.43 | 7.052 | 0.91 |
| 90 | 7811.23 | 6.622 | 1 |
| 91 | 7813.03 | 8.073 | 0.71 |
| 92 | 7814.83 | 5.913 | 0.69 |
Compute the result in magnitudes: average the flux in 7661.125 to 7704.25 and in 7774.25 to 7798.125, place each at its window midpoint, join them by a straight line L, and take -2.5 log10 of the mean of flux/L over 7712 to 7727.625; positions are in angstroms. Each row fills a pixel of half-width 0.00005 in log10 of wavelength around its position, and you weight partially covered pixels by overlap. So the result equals 0.338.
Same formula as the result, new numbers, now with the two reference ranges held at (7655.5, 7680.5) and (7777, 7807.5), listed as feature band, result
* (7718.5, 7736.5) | 0.13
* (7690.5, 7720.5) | 0.25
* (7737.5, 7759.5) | 0.06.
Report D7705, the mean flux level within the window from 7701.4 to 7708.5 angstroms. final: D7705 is 5.74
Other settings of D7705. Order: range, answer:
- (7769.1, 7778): 6.54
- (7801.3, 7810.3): 7.25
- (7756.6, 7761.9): 6.99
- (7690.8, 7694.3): 7.5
